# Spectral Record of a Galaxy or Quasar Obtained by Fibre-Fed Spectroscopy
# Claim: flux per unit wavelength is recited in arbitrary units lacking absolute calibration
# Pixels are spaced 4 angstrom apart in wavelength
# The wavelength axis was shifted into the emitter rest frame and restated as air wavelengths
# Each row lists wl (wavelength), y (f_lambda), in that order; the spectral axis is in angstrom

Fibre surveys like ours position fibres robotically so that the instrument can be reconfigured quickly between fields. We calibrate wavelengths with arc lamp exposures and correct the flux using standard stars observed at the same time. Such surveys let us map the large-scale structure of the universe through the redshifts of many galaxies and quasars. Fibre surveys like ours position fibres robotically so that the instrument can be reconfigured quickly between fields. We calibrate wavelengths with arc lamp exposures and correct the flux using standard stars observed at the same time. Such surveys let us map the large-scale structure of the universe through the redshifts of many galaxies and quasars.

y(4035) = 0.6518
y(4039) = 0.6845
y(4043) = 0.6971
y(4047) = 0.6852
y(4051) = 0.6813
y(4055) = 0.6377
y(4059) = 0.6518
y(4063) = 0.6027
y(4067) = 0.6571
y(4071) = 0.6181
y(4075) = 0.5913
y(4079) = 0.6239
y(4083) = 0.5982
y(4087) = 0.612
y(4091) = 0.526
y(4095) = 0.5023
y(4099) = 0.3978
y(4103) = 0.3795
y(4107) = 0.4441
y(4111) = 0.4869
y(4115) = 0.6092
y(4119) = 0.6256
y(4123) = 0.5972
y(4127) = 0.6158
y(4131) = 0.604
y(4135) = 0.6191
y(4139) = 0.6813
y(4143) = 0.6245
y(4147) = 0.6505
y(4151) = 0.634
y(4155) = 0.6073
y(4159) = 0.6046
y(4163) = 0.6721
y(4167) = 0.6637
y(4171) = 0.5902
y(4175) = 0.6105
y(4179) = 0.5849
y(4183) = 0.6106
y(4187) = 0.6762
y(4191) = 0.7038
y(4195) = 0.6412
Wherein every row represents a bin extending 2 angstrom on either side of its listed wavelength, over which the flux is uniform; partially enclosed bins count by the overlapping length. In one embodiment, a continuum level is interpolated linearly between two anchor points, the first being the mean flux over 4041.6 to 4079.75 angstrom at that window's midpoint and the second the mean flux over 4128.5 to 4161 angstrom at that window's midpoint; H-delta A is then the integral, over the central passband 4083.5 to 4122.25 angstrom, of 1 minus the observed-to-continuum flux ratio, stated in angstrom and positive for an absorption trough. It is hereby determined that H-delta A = 7.3 angstrom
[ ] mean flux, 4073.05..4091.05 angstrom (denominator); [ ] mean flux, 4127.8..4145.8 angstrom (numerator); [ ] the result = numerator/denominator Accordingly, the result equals 1.1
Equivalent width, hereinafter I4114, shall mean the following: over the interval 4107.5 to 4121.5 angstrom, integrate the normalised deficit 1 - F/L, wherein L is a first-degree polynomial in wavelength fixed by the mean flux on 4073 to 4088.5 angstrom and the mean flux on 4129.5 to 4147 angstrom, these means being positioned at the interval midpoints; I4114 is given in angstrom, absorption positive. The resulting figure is 1.40 angstrom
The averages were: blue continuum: 0.606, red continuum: 0.635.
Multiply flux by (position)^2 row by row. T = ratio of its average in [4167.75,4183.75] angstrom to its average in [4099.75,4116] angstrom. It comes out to 1.34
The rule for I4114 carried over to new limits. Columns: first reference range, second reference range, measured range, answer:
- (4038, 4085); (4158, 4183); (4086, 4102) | 3.6 angstrom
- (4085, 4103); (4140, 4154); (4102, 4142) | 0.0 angstrom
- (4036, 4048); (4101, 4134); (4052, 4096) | 1.5 angstrom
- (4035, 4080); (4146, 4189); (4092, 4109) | 5.4 angstrom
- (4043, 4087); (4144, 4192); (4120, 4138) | 0.6 angstrom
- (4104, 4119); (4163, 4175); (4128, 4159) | -2.6 angstrom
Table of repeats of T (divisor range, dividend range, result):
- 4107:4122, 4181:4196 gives 1.22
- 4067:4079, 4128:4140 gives 1.05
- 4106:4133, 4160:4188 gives 1.12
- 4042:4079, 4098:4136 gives 0.86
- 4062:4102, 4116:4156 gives 1.13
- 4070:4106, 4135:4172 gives 1.23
